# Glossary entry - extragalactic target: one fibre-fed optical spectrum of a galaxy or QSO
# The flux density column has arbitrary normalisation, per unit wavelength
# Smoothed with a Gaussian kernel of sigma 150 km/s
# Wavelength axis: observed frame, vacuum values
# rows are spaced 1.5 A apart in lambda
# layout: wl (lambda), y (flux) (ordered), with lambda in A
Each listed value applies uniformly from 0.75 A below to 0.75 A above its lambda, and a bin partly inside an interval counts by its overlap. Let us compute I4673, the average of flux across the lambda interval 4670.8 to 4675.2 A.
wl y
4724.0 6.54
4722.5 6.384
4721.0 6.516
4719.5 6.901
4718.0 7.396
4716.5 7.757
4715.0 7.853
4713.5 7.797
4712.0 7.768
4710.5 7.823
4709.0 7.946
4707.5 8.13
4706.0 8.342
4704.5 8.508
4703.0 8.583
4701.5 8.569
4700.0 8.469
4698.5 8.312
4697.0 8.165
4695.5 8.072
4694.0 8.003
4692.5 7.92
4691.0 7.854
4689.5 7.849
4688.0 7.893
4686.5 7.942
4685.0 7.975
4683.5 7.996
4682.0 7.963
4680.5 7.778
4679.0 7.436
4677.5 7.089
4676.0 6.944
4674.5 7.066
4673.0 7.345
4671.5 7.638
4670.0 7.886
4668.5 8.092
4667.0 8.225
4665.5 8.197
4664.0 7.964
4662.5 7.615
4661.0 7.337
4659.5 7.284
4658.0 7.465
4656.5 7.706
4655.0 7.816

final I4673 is 7.35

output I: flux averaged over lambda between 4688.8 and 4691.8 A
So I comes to 7.85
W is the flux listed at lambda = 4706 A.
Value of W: 8.342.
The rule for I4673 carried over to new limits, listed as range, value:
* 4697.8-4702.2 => 8.45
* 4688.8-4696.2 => 7.94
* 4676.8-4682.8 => 7.57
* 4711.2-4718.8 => 7.71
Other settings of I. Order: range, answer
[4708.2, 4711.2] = 7.89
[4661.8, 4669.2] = 8.02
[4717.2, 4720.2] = 7.16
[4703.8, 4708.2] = 8.33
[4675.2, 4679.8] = 7.16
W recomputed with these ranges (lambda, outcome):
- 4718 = 7.396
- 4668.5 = 8.092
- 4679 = 7.436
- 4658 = 7.465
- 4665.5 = 8.197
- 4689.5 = 7.849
